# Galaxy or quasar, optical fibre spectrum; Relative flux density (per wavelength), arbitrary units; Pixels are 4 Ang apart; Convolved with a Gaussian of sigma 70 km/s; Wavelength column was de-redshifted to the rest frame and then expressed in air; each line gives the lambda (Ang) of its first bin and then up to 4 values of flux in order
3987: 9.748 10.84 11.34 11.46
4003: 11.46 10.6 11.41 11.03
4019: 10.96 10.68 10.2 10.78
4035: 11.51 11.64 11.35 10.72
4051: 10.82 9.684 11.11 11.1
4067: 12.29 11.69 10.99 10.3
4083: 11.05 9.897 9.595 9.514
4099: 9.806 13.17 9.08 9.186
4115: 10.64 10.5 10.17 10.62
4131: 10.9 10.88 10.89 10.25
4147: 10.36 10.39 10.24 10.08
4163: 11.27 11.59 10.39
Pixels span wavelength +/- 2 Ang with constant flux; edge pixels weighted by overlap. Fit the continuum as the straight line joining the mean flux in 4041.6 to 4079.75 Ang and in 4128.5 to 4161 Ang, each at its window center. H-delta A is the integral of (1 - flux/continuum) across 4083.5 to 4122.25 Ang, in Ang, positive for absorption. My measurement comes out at 2.1 Ang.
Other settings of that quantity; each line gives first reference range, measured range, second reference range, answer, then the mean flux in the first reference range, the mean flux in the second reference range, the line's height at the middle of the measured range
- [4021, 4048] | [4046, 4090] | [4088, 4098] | -2.83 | 11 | 9.61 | 10.2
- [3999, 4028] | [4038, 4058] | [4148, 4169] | 0.16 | 11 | 10.7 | 10.9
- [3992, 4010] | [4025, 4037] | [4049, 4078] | 0.33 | 11.2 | 11.1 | 11.1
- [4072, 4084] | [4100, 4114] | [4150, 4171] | 0.45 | 10.8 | 10.7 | 10.8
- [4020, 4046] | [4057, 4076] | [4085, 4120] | -1.56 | 11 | 10.1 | 10.6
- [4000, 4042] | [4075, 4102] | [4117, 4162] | 1.31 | 11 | 10.5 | 10.7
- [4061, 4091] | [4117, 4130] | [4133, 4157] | 0.21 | 10.9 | 10.5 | 10.6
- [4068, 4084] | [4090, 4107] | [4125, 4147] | 0.81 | 11.1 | 10.7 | 10.9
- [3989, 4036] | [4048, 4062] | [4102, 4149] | 0.29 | 11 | 10.5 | 10.8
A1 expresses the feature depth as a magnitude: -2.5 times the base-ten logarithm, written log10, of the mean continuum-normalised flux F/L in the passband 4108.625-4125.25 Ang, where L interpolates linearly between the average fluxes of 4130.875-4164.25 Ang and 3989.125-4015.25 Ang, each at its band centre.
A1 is 0.06 mag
